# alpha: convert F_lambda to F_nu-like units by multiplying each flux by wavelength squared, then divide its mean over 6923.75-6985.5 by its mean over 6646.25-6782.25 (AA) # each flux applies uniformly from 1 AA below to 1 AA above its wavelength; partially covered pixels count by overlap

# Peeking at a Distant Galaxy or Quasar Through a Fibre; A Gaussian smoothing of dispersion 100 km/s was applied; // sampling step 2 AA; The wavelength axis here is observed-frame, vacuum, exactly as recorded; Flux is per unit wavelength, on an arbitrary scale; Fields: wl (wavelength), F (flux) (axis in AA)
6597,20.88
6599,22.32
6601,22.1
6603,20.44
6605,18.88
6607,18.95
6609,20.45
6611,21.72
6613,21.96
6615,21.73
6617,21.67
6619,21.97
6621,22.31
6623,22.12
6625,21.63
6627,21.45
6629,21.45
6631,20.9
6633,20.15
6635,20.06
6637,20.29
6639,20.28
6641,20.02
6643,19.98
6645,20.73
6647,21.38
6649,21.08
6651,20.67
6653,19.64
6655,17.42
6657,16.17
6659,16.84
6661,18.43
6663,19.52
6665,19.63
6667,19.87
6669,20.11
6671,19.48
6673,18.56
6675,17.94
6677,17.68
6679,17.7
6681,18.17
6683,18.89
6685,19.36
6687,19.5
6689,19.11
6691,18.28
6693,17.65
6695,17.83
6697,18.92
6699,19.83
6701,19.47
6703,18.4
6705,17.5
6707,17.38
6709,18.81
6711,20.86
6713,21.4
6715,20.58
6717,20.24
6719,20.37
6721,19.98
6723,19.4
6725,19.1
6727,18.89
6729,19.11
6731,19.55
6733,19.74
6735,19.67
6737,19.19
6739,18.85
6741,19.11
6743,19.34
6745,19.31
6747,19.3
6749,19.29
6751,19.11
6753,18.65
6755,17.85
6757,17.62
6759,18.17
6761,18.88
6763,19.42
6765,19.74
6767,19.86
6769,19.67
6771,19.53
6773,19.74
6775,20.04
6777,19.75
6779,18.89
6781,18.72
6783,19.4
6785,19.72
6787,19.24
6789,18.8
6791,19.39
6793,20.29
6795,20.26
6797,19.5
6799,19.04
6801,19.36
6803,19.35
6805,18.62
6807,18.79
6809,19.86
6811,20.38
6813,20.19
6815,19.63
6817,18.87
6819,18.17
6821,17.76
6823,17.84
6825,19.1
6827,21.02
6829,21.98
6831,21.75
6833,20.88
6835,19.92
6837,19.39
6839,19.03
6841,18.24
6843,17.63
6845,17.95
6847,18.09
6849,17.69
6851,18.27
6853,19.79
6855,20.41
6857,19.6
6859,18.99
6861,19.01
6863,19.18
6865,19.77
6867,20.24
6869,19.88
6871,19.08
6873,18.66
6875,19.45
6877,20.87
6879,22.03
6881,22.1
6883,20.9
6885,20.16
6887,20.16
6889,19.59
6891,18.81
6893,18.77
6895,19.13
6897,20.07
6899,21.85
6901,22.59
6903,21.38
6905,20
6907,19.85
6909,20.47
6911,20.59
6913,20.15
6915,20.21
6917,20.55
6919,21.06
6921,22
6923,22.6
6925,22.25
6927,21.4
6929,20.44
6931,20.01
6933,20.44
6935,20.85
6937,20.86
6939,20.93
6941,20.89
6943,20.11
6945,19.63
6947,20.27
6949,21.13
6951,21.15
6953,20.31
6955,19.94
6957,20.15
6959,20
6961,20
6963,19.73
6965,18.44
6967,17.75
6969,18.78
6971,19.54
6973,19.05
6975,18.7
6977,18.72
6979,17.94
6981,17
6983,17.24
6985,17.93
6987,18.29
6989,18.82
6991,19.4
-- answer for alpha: 1.11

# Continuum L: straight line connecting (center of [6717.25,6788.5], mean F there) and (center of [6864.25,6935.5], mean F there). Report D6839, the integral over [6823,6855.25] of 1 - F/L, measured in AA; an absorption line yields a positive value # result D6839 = 1.0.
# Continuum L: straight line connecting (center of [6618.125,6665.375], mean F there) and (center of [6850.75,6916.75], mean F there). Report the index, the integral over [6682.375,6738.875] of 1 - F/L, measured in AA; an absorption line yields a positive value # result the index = 2.5 AA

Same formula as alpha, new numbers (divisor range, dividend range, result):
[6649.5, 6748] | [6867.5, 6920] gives 1.13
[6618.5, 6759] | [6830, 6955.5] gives 1.10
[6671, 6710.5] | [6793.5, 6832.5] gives 1.10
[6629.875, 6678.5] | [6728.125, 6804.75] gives 1.03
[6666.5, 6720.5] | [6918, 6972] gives 1.15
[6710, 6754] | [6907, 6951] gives 1.12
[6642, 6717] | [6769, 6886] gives 1.07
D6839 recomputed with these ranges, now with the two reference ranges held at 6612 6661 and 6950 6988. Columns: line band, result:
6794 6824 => 0.79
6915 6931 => -1.76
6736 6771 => 1.58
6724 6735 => 0.40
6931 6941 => -0.82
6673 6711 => 3.15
